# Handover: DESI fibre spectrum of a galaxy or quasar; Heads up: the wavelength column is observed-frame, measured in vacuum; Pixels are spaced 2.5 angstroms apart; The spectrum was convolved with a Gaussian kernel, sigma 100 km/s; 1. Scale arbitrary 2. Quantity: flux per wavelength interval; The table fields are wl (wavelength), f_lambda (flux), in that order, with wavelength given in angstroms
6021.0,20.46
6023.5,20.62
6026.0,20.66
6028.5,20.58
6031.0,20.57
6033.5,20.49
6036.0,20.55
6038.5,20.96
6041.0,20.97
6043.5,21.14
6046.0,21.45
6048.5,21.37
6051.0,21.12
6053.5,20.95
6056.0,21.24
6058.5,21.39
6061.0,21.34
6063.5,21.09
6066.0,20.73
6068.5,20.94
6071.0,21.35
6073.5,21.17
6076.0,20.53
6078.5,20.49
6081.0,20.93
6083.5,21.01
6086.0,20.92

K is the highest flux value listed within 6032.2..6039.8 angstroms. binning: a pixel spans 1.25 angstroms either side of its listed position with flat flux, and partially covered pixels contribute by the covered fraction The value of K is 20.96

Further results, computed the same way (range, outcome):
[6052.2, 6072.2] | 21.39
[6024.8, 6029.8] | 20.66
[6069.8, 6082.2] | 21.35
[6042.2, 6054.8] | 21.45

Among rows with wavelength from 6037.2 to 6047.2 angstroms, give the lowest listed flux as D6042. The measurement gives 20.96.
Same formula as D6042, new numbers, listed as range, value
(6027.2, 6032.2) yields 20.57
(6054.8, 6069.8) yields 20.73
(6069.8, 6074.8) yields 21.17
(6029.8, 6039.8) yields 20.49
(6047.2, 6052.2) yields 21.12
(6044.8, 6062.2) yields 20.95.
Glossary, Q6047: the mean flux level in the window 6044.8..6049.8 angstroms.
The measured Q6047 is 21.4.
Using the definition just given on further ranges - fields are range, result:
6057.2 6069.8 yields 21.1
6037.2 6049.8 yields 21.2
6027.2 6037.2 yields 20.5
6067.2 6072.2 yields 21.1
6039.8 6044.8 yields 21.1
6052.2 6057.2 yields 21.1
